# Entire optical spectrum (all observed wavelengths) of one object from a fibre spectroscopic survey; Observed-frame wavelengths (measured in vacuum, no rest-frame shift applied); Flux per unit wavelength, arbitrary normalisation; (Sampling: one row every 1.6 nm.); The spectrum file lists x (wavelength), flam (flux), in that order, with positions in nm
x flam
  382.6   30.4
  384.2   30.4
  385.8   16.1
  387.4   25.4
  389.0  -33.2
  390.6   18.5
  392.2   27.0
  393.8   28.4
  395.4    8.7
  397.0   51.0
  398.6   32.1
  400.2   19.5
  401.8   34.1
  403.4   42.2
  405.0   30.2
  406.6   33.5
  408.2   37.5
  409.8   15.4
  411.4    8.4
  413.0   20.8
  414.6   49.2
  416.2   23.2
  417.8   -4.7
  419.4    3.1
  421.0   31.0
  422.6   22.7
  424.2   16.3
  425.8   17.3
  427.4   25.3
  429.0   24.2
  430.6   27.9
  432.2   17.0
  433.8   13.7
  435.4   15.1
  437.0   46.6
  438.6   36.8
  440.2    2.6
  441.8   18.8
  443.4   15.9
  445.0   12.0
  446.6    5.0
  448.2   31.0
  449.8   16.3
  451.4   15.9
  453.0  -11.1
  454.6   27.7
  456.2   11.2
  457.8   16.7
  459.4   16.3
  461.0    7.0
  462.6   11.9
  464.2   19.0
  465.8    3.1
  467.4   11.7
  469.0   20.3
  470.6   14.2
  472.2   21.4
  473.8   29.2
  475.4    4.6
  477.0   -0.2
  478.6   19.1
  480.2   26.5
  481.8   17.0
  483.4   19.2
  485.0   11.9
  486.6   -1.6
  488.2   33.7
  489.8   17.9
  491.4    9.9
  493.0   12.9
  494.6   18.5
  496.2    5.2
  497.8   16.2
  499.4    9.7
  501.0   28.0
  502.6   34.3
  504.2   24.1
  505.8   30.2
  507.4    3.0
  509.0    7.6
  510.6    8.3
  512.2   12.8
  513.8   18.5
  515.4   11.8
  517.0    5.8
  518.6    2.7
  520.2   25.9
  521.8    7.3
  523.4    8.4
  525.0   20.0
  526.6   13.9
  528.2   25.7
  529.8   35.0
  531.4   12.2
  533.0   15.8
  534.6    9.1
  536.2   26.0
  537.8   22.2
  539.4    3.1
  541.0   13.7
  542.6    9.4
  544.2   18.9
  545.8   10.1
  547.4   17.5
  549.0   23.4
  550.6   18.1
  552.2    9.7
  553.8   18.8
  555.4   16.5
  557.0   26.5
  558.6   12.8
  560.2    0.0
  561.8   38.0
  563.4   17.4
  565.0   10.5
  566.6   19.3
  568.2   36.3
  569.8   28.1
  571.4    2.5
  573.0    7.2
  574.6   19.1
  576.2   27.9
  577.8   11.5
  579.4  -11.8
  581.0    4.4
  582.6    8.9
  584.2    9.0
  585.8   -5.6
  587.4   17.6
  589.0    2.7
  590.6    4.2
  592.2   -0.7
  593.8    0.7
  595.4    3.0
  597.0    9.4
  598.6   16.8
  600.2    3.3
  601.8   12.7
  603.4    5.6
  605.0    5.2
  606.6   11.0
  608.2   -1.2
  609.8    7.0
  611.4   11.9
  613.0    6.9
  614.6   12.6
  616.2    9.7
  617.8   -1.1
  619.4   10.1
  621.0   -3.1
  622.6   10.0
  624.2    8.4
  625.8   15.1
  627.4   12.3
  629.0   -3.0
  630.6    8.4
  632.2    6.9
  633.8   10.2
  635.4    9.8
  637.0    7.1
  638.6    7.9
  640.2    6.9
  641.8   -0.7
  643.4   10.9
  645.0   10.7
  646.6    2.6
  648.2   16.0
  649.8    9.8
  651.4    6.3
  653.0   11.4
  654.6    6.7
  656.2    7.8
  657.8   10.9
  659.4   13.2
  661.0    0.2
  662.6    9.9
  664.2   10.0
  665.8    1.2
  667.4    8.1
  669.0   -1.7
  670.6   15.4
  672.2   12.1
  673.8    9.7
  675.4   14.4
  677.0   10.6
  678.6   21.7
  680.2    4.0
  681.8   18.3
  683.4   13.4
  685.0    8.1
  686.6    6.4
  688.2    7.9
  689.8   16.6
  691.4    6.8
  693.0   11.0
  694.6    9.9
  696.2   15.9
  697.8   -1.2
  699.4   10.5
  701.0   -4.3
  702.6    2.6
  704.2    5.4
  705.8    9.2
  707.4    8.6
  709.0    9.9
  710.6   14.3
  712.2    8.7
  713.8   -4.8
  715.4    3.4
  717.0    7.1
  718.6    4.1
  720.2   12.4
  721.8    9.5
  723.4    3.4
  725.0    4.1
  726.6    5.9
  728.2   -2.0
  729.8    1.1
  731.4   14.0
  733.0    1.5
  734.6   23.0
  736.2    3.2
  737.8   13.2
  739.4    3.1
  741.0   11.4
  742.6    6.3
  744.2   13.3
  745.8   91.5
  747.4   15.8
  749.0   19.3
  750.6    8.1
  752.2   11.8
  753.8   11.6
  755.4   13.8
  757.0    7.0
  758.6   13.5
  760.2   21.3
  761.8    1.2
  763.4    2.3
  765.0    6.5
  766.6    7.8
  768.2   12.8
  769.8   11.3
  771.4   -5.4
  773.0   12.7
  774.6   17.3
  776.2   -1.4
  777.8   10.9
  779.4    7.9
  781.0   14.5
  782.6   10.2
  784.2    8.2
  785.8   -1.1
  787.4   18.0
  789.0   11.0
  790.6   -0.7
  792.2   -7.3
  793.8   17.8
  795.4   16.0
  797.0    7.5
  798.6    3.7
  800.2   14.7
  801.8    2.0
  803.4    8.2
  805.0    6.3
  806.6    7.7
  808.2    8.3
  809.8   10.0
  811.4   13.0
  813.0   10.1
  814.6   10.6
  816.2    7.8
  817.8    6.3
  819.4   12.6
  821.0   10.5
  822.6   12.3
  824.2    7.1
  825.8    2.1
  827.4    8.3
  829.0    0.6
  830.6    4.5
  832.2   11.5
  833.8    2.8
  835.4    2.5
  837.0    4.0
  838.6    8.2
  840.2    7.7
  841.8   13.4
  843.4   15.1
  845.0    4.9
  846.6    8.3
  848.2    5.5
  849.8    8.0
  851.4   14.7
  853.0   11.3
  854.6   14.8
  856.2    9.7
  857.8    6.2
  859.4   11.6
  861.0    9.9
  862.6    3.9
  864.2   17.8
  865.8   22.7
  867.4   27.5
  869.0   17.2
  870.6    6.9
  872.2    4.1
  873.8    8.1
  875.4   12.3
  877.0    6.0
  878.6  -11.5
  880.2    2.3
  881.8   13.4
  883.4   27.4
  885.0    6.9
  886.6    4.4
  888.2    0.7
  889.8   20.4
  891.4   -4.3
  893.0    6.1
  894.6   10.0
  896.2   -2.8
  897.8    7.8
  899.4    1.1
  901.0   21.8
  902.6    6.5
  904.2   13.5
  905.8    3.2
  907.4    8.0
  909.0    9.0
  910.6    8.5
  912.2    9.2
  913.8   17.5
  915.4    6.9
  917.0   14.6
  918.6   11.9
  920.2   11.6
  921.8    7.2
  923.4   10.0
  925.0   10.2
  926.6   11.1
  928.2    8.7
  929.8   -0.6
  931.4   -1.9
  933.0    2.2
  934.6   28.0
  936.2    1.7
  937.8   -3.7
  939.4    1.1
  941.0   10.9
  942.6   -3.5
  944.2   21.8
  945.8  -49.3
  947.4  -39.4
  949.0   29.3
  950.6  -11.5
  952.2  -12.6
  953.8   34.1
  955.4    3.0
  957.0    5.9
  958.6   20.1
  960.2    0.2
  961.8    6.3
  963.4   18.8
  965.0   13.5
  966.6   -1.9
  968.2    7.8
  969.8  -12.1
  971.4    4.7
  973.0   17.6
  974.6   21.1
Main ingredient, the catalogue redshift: 1.00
